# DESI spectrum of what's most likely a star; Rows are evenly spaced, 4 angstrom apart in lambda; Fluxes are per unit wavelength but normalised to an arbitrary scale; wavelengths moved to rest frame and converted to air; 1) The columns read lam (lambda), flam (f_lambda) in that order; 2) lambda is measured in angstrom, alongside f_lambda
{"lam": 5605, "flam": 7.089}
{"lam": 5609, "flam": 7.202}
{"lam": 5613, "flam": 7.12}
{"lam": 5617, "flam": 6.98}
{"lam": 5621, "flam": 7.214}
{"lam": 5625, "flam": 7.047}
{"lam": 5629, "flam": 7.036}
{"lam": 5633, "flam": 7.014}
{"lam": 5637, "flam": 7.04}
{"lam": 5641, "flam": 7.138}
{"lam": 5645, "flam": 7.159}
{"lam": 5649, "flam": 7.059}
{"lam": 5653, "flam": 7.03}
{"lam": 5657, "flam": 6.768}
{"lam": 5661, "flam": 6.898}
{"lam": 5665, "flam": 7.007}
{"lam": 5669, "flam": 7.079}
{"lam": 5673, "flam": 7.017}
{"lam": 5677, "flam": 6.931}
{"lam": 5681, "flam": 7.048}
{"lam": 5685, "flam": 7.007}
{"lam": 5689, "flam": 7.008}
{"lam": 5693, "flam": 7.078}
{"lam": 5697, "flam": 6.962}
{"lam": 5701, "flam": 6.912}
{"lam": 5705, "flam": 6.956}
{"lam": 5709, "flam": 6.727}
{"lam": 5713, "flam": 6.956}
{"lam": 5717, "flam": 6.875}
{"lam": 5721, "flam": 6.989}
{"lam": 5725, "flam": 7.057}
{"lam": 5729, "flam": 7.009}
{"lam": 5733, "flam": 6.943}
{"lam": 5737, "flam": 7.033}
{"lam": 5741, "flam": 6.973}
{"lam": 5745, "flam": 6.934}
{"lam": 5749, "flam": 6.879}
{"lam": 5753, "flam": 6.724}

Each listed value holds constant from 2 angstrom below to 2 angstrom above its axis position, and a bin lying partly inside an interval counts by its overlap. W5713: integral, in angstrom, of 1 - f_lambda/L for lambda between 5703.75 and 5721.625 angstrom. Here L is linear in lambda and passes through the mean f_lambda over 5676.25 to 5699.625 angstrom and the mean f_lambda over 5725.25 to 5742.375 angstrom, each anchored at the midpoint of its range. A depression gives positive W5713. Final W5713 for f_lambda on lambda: 0.3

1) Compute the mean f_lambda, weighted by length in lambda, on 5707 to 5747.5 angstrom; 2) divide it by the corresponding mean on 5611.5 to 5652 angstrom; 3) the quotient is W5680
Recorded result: 1.0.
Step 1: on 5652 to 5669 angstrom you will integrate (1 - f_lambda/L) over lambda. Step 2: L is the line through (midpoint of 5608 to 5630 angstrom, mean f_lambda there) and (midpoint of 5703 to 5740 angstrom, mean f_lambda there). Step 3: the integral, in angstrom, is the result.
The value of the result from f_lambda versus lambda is 0.2 angstrom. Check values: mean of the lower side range 7.1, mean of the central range 6.94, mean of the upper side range 6.95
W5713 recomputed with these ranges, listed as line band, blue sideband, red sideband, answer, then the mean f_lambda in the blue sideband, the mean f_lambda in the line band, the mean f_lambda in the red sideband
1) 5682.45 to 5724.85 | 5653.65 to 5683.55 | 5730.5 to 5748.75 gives 0.1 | 6.97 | 6.95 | 6.96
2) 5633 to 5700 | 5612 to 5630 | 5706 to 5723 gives -0.2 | 7.08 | 7.01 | 6.89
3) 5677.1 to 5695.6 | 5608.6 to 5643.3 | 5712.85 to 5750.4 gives 0.0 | 7.08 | 7.02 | 6.97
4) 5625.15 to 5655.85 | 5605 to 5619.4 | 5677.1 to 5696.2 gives 0.1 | 7.1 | 7.06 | 7.02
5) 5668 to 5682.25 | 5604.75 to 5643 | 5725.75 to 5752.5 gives 0.0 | 7.09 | 7.01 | 6.95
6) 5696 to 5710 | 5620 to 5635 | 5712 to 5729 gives 0.2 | 7.07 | 6.9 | 6.97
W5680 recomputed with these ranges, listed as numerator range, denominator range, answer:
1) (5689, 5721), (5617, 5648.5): 0.98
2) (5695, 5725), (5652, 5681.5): 0.99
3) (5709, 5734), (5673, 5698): 0.99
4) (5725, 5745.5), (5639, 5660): 0.99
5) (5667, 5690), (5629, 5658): 1.00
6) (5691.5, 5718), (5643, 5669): 0.99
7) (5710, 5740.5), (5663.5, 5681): 0.99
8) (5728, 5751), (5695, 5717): 1.01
